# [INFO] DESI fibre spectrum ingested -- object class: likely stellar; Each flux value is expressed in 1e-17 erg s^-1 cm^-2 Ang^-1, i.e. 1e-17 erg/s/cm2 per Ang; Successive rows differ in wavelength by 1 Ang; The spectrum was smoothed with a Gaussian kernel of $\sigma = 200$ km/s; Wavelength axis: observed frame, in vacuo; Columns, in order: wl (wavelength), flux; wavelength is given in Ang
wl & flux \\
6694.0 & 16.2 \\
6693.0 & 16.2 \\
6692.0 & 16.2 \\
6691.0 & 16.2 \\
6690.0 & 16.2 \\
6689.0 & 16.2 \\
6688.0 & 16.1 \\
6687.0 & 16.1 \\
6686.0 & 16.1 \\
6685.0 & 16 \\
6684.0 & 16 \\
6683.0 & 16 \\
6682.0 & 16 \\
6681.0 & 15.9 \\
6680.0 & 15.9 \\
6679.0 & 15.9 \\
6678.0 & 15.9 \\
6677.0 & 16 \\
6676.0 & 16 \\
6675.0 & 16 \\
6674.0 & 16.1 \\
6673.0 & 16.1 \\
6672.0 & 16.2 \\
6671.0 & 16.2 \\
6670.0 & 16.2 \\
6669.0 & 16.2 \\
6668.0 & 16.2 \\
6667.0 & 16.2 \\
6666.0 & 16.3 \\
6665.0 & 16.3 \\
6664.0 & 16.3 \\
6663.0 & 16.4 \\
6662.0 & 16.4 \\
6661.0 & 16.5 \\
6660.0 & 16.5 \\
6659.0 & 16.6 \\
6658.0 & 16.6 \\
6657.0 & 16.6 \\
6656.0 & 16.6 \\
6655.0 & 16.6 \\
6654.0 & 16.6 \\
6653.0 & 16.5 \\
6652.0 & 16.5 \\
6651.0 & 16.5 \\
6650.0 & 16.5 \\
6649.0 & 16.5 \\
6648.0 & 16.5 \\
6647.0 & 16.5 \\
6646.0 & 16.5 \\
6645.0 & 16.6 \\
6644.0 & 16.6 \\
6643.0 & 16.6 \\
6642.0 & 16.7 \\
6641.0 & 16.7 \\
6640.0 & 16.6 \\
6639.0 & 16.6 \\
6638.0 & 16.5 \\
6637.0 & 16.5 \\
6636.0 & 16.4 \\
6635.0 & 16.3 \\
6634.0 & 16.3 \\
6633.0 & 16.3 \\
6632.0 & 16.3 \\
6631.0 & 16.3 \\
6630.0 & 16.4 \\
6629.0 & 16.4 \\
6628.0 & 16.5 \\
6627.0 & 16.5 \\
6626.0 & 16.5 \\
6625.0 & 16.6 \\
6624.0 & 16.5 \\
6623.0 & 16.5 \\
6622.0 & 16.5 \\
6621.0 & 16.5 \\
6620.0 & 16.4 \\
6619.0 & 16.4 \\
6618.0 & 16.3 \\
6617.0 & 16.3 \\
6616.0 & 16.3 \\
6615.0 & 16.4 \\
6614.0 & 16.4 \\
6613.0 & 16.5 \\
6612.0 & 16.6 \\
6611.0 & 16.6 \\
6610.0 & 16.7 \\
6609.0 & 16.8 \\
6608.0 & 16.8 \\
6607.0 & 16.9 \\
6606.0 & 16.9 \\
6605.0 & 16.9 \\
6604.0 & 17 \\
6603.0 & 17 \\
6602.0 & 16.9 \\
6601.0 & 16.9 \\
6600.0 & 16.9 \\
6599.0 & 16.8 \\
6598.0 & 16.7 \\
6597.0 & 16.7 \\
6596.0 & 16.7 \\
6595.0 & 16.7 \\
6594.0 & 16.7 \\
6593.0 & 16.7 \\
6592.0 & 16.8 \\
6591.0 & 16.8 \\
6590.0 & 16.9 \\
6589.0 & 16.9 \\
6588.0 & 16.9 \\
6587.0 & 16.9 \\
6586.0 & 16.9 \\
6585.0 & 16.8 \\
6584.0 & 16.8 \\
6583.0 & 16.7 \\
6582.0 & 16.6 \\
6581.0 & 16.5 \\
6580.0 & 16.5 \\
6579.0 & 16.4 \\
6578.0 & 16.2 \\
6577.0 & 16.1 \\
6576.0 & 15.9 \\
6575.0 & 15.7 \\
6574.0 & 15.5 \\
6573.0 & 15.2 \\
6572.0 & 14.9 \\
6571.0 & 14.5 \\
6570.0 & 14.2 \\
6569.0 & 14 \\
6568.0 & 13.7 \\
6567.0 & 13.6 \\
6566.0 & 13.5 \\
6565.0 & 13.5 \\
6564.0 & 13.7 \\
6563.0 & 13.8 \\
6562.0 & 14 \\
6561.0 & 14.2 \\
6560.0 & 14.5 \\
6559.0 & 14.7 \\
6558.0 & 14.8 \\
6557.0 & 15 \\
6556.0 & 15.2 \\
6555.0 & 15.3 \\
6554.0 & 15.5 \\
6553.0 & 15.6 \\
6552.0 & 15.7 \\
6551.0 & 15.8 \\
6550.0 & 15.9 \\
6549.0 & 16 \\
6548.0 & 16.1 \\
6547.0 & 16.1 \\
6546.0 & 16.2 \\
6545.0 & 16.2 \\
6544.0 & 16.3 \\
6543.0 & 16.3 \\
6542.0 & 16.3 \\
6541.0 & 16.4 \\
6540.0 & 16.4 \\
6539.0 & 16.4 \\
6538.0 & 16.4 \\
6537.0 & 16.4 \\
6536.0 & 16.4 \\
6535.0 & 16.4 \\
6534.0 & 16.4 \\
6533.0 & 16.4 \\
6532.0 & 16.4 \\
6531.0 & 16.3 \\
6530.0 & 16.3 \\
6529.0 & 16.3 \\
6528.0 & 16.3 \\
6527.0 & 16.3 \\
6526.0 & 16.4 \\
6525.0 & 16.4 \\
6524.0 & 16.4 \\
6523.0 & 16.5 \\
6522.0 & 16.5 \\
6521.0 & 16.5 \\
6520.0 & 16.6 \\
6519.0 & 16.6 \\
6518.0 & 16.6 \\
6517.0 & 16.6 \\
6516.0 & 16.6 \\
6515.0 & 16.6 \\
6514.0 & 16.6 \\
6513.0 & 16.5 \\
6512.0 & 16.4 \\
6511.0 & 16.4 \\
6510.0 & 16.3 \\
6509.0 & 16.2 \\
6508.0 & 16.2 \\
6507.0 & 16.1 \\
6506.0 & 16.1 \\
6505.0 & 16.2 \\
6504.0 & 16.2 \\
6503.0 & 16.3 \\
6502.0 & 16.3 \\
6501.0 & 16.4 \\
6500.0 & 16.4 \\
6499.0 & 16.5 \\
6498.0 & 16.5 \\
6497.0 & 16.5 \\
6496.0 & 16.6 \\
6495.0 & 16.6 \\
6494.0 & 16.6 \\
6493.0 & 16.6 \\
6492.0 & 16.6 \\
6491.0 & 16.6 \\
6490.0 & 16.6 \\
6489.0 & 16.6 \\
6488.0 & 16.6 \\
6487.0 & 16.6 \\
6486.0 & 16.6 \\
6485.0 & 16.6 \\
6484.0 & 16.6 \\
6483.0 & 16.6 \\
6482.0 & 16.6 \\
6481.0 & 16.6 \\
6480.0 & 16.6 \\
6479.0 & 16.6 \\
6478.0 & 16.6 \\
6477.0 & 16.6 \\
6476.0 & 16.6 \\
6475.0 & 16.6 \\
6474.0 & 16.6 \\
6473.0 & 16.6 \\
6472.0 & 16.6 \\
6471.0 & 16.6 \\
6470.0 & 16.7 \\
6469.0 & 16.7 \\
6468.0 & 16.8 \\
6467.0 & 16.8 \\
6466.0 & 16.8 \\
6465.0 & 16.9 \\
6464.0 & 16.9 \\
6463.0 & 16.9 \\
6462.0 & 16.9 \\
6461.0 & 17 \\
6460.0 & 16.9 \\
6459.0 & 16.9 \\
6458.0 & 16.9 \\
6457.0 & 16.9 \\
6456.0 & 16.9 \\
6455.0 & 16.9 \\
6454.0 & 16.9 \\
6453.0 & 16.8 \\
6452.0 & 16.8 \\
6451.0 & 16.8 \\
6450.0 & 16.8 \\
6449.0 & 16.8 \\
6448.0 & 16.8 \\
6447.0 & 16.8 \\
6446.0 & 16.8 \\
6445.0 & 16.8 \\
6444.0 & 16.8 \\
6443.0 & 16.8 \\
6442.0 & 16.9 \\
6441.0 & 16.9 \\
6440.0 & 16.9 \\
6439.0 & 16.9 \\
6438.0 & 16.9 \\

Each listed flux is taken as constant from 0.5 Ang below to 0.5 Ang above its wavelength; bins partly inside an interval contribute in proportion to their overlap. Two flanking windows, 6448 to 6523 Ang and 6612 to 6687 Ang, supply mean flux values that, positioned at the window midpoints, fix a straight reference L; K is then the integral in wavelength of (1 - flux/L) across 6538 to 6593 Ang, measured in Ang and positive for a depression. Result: 2.8 Ang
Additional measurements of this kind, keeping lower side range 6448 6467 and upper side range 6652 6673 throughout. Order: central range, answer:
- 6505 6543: 0.7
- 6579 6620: -0.4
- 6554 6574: 2.7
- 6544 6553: 0.4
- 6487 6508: 0.4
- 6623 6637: 0.0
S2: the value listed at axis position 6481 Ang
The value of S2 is 16.6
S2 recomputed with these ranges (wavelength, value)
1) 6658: 16.6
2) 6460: 16.9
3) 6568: 13.7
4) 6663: 16.4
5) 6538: 16.4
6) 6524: 16.4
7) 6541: 16.4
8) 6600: 16.9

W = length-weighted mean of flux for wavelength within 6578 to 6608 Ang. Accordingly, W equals 16.8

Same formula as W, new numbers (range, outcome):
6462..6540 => 16.5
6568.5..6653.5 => 16.4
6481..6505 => 16.5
